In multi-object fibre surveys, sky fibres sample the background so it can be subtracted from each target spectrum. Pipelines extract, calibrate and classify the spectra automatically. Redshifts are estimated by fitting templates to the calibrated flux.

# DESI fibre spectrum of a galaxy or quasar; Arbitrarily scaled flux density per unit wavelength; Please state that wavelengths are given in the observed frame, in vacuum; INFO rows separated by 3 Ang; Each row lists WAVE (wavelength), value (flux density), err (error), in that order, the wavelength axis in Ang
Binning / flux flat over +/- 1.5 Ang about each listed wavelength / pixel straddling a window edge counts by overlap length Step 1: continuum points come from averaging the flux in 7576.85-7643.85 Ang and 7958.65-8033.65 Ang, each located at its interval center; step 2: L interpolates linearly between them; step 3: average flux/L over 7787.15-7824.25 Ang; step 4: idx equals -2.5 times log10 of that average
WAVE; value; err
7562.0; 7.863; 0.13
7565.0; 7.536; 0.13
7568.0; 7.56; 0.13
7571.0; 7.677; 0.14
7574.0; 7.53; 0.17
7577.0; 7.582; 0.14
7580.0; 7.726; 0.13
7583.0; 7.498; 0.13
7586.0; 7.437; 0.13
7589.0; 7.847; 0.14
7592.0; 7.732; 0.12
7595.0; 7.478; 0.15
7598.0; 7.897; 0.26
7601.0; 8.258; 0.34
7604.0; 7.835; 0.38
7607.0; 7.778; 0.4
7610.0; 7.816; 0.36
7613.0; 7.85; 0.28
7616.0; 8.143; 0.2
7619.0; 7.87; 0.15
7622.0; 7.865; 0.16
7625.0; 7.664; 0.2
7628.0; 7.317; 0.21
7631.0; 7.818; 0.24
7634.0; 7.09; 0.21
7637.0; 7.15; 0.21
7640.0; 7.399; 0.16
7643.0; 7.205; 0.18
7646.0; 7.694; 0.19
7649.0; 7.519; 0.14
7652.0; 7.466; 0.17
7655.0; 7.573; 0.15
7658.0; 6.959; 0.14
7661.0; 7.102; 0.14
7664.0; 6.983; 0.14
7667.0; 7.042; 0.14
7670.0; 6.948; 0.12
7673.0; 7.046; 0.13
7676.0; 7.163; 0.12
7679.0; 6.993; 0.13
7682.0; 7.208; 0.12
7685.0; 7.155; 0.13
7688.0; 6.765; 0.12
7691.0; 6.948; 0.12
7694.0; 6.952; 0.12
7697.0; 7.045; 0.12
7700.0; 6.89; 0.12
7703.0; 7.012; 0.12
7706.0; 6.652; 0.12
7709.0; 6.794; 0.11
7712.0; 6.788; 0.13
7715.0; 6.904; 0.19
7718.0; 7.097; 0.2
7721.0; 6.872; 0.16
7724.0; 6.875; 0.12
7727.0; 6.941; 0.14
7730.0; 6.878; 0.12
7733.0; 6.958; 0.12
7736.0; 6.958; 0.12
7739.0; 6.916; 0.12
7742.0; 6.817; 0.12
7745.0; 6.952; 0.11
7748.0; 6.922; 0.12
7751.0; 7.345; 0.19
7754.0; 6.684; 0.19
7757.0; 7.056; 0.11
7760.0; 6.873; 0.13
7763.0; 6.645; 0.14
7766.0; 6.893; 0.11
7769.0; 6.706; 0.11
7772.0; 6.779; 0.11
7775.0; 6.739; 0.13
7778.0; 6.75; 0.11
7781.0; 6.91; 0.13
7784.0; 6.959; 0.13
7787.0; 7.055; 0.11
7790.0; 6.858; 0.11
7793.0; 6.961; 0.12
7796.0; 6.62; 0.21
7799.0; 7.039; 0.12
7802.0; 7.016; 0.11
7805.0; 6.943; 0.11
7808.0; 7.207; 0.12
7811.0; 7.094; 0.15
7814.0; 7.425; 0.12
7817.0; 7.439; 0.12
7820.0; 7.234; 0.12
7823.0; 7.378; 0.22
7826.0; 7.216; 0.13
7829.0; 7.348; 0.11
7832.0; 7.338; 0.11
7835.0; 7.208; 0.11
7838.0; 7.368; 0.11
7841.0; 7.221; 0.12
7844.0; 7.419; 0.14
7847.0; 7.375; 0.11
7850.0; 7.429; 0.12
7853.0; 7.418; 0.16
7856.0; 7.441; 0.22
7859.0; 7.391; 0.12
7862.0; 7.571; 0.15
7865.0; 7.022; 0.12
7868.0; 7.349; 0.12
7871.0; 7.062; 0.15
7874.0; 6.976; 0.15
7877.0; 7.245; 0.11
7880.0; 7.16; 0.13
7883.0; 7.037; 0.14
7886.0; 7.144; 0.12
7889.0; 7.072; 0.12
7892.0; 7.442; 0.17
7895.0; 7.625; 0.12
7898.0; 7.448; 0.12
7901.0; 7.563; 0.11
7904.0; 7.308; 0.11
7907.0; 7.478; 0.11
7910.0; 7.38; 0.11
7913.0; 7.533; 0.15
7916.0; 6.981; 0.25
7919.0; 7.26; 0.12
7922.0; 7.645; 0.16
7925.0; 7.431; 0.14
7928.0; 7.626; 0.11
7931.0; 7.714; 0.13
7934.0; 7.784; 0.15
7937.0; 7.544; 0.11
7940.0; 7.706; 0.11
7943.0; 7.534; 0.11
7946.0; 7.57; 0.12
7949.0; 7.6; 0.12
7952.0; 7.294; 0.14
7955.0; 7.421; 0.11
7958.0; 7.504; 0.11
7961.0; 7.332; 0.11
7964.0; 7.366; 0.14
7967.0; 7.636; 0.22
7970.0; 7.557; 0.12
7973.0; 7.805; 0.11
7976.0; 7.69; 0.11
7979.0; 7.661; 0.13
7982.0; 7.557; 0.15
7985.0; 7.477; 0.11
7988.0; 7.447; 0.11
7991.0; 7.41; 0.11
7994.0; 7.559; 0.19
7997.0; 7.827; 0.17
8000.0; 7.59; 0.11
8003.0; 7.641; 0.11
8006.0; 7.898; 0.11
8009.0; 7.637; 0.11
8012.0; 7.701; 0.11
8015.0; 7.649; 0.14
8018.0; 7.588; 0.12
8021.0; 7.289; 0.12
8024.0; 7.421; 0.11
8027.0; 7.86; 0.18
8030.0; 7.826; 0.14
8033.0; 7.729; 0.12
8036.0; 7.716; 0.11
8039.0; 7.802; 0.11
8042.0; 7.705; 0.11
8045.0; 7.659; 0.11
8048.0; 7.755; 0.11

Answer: 0.08 mag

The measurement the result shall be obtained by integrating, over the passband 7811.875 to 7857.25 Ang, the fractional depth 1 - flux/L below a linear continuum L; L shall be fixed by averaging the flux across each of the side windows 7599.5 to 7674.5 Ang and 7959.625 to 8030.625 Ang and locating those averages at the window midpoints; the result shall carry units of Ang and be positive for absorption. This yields 1.2 Ang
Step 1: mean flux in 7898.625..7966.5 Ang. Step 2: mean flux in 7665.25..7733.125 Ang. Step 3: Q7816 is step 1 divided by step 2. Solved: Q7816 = 1.1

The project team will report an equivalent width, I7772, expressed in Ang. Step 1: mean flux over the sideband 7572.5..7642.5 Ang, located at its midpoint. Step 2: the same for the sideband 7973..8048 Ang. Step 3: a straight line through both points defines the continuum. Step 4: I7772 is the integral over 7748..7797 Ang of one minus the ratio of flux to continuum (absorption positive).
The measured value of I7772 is 5.1 Ang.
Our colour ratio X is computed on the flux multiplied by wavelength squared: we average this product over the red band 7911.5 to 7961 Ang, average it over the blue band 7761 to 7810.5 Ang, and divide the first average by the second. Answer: 1.1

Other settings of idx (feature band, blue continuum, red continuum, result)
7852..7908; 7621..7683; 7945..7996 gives 0.02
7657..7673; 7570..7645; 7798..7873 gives 0.08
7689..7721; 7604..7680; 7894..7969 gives 0.08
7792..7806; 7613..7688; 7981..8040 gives 0.08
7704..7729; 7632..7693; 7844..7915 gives 0.05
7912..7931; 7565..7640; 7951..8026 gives 0.02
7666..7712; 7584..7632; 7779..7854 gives 0.09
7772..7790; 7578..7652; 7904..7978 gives 0.11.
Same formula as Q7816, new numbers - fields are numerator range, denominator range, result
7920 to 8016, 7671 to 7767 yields 1.09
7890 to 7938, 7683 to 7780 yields 1.08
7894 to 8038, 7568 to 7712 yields 1.02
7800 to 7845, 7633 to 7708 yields 1.02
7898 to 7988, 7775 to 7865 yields 1.05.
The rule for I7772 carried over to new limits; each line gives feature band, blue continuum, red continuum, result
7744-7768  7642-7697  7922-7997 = 1.2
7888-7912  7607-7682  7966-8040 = 0.5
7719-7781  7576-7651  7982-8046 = 6.2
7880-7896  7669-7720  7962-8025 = 0.3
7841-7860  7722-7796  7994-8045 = -0.6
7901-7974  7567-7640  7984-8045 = 1.4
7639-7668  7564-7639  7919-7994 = 1.4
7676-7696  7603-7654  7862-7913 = 1.4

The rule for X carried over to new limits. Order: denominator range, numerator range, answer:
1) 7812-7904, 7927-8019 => 1.07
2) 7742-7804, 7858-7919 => 1.09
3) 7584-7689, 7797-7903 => 1.03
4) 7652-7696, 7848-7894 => 1.08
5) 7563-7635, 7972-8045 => 1.10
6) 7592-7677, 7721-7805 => 0.95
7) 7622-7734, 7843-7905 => 1.08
